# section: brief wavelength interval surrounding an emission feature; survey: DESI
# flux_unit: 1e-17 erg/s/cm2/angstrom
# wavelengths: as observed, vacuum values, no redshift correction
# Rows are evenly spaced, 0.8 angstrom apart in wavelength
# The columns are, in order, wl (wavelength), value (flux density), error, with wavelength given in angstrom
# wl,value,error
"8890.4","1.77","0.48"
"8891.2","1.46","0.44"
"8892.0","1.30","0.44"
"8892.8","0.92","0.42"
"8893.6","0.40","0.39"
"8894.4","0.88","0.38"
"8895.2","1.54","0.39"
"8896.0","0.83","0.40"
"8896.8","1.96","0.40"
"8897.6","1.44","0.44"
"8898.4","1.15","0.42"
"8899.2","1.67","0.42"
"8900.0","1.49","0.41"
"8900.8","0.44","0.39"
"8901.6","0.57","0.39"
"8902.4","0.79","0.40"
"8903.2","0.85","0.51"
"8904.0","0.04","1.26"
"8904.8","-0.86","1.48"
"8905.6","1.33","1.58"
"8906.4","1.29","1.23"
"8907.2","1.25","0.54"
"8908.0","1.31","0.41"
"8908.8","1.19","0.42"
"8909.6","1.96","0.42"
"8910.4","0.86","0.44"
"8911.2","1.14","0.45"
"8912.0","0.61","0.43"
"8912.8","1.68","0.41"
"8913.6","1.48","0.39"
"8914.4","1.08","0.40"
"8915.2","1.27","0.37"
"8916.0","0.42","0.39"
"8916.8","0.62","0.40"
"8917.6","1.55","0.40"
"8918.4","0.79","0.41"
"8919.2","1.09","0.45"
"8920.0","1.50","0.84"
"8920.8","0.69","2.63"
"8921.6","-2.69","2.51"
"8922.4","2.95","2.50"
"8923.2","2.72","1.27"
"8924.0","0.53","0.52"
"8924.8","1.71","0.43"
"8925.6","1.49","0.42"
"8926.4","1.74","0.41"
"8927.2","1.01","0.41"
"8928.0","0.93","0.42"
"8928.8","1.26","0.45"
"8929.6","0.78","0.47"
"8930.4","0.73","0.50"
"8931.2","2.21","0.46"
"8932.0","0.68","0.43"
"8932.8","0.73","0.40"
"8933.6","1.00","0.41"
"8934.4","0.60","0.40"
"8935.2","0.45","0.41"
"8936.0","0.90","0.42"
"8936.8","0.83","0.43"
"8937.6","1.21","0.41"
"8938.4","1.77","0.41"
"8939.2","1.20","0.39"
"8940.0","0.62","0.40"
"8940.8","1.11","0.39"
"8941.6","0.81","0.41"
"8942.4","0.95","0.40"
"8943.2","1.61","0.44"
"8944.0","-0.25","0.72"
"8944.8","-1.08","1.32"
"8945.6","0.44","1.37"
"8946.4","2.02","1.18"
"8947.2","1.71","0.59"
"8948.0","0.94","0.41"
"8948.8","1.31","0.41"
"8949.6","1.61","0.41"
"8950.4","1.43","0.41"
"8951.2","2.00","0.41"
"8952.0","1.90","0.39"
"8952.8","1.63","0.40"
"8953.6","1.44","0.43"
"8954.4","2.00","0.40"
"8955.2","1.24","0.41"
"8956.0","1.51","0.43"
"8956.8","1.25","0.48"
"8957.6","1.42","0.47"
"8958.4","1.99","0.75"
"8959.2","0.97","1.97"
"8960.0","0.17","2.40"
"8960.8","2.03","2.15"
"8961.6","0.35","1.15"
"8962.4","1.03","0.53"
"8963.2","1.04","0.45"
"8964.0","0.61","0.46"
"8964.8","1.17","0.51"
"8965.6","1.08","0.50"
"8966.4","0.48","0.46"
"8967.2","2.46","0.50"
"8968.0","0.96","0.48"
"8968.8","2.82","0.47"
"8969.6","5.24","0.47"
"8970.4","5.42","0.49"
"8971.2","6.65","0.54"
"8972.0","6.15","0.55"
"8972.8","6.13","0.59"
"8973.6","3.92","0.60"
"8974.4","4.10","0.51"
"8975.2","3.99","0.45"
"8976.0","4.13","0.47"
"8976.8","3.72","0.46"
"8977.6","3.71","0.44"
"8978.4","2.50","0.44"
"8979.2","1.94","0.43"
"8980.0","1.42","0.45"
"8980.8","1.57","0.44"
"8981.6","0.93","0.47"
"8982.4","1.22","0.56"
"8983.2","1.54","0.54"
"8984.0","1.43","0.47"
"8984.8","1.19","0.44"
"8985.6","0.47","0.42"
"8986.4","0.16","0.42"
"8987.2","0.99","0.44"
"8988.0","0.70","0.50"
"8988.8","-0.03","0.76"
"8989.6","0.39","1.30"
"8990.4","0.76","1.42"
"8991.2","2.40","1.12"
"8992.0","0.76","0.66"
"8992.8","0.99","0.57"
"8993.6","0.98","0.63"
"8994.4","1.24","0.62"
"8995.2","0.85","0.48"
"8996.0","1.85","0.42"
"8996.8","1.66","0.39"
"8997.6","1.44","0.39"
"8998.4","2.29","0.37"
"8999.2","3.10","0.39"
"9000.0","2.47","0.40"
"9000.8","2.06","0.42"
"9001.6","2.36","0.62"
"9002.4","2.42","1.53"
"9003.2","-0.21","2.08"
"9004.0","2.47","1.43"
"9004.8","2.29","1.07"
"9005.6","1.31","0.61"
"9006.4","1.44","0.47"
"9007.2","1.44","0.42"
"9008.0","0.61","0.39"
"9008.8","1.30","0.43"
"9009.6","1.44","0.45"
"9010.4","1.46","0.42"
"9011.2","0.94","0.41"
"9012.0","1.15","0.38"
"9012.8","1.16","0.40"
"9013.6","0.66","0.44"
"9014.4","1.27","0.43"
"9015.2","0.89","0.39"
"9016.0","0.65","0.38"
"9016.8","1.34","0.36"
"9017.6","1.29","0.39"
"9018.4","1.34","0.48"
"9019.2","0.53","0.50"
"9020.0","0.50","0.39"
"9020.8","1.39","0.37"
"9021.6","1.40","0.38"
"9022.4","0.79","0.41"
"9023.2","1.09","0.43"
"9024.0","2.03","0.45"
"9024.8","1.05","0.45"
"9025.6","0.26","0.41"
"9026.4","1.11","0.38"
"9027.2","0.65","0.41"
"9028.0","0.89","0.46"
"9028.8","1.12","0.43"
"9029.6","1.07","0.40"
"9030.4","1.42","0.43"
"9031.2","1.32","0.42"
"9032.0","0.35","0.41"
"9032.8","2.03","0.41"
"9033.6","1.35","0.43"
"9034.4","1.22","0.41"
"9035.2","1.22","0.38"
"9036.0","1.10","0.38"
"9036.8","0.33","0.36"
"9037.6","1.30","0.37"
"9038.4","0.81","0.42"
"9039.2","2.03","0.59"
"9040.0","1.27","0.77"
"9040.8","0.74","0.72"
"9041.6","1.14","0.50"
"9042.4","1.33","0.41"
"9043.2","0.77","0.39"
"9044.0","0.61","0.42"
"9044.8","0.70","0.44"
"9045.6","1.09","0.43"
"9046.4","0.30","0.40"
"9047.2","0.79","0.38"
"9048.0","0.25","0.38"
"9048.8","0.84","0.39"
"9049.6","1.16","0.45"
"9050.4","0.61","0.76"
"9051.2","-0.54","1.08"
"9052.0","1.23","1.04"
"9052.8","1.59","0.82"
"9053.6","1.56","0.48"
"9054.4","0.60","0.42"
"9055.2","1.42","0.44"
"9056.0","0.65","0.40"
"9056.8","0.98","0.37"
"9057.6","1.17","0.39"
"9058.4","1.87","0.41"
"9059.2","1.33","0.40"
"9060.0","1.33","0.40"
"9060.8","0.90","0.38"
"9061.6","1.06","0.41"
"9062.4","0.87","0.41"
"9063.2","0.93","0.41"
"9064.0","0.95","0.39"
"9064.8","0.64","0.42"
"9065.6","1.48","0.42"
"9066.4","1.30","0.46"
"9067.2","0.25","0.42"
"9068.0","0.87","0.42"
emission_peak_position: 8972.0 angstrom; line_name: Halpha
